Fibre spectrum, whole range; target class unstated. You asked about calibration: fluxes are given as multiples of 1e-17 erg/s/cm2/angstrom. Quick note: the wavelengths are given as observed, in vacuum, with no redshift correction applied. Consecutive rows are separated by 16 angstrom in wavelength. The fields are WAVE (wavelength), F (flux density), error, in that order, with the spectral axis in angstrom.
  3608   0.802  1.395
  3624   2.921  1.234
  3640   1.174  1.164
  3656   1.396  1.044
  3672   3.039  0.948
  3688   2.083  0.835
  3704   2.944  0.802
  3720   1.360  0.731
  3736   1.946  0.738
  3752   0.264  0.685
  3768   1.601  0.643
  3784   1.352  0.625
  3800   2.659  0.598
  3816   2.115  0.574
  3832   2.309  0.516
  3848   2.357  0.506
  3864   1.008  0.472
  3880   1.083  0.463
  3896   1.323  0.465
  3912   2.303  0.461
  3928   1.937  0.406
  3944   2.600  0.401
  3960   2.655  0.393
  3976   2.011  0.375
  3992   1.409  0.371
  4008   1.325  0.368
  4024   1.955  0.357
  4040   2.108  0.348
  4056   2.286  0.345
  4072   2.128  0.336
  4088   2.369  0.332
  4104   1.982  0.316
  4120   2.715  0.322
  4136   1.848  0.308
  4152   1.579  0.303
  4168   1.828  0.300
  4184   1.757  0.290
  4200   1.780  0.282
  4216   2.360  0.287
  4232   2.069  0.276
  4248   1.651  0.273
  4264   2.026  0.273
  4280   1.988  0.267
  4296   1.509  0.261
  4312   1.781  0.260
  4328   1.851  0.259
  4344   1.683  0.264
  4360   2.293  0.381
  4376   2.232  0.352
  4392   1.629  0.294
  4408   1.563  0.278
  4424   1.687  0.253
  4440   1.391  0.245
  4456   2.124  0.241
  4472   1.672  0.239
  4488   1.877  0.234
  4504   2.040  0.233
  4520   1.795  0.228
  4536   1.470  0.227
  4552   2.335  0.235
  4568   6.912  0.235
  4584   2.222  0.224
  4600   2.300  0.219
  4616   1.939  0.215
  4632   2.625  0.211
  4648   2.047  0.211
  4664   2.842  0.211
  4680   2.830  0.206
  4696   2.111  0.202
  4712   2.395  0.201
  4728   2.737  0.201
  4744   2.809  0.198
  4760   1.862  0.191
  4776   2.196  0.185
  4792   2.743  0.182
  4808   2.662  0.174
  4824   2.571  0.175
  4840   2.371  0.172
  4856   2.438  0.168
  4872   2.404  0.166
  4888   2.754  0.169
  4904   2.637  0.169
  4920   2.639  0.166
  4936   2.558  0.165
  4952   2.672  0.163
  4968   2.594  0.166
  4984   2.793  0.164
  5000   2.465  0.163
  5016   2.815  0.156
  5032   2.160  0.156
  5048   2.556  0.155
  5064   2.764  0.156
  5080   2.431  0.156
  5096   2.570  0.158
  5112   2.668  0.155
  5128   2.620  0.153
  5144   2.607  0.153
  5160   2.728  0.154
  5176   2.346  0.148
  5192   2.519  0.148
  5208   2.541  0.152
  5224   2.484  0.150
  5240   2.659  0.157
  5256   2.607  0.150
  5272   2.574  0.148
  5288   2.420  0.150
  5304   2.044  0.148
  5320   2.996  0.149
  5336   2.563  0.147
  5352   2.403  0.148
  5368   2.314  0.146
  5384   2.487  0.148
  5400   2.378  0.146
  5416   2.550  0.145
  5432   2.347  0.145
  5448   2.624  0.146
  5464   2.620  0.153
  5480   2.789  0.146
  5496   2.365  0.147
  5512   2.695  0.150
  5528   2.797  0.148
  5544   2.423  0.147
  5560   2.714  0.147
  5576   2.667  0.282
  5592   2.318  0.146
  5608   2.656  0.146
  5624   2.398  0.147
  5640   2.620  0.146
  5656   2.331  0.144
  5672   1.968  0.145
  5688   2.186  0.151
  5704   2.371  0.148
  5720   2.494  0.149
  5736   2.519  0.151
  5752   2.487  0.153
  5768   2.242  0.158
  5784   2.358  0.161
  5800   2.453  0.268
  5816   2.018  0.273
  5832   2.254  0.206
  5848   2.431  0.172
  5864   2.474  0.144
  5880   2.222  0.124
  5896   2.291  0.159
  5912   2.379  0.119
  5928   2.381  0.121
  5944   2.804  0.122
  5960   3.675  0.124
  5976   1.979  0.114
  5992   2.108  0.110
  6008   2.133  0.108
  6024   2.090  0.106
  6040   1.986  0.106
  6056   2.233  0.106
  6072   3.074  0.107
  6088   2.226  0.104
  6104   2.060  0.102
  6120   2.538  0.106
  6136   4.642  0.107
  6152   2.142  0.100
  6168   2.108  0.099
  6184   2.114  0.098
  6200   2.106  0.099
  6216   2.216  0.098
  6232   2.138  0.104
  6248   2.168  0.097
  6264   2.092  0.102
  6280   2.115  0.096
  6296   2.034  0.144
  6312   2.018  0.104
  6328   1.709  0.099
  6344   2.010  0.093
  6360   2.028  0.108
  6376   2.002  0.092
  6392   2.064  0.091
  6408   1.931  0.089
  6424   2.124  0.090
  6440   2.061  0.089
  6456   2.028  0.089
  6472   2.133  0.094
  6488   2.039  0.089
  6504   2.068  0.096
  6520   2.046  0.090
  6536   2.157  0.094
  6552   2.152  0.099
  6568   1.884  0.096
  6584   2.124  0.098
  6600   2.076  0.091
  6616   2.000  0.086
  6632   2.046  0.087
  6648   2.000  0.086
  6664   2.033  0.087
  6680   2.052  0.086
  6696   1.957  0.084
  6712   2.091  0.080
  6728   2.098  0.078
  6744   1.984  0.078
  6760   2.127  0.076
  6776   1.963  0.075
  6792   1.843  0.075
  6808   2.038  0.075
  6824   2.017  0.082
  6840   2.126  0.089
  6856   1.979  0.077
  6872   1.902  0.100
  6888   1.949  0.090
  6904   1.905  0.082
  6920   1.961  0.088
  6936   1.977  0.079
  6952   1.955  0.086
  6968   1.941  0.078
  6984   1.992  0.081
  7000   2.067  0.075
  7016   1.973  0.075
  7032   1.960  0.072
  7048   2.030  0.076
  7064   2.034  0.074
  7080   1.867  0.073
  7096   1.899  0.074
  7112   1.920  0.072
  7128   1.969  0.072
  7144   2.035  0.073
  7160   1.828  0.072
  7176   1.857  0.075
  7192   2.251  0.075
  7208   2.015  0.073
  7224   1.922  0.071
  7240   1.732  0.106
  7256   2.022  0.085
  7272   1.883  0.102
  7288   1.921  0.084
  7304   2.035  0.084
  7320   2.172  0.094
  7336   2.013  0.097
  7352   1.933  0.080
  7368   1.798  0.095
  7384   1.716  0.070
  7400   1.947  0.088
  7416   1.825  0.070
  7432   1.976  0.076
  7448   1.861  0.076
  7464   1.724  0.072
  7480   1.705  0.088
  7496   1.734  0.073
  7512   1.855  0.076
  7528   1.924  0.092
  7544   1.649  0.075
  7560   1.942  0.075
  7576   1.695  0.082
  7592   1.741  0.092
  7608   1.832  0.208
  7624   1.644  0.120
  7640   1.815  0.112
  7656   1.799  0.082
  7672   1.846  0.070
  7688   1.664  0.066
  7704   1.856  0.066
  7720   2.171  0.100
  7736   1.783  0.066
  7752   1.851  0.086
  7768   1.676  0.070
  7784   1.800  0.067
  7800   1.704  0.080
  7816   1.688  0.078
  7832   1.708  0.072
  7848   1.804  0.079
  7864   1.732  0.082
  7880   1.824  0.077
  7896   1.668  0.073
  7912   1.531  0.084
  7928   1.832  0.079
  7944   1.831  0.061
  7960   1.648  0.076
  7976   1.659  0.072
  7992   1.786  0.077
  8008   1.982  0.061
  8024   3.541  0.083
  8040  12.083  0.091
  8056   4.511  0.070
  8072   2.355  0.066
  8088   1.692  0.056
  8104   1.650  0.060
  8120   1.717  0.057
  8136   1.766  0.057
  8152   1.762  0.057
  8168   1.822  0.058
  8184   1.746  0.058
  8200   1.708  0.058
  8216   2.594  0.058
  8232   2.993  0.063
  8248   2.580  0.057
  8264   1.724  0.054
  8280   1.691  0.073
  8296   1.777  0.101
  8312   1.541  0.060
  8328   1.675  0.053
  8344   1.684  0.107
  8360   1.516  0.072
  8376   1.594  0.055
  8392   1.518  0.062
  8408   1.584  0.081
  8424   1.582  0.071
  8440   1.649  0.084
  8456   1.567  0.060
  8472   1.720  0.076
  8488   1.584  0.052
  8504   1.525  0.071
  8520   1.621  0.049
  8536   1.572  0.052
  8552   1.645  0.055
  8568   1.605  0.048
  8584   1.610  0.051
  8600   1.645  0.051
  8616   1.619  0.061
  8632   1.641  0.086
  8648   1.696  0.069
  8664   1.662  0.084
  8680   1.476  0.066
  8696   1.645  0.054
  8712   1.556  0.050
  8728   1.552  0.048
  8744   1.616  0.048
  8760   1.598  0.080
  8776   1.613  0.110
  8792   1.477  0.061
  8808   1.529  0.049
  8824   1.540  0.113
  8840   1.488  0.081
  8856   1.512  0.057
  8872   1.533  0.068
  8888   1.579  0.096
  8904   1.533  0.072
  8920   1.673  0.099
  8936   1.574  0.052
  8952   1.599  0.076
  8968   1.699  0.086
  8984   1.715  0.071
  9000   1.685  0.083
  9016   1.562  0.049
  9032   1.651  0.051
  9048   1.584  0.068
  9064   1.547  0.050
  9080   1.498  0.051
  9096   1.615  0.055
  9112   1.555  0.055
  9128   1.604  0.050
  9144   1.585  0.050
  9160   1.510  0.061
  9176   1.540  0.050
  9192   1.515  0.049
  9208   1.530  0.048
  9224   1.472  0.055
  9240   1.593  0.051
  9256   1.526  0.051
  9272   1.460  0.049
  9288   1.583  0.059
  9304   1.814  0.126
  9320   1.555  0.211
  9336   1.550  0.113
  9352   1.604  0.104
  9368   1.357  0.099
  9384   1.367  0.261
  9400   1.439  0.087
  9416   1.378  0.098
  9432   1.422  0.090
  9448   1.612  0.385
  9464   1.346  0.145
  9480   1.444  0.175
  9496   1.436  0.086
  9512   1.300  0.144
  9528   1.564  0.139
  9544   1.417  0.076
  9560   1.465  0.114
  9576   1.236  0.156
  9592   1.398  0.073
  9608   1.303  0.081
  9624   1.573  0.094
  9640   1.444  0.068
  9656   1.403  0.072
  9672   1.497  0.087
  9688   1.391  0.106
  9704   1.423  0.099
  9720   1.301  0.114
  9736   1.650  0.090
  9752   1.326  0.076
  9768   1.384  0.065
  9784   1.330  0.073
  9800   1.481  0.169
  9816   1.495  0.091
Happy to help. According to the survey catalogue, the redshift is 0.224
